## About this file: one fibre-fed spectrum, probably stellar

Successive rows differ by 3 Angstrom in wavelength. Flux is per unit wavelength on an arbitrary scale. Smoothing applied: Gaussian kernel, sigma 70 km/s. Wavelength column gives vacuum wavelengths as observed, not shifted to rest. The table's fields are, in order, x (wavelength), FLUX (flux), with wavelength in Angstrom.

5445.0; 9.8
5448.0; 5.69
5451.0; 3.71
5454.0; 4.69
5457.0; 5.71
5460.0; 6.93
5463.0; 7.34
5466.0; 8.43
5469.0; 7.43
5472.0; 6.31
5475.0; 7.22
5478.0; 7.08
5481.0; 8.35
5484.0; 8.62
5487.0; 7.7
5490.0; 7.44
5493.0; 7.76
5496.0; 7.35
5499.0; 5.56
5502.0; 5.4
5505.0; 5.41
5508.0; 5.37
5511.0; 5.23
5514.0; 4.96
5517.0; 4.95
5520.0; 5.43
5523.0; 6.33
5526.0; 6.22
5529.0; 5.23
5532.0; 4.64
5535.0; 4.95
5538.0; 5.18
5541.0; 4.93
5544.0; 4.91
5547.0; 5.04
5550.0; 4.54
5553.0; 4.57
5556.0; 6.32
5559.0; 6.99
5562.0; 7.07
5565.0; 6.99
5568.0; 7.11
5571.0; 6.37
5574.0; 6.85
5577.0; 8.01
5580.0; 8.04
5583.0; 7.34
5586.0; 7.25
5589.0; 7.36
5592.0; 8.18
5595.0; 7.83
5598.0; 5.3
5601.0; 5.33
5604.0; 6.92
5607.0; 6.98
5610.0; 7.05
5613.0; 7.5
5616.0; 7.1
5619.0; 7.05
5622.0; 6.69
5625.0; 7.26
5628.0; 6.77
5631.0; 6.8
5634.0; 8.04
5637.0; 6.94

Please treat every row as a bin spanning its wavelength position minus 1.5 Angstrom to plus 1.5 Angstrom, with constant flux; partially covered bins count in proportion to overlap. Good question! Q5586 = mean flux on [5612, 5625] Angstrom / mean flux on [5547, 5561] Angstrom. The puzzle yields 1.27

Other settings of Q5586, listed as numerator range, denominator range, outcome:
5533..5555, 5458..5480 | 0.68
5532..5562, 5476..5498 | 0.69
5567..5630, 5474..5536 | 1.13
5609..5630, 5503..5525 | 1.31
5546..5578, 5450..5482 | 0.95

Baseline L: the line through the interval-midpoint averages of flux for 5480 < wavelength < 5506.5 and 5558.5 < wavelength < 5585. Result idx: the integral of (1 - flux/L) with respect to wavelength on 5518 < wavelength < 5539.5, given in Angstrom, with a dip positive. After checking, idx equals 5.1 Angstrom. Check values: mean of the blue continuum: 7.04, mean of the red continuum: 7.21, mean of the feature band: 5.41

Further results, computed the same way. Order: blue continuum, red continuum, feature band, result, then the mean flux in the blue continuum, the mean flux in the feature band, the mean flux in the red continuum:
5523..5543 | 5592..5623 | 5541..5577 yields -1.59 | 5.27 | 6.1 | 6.84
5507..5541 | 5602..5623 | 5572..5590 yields -2.95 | 5.3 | 7.45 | 7.01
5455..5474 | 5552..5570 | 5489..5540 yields 7.97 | 6.97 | 5.71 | 6.56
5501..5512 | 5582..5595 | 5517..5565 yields 5.84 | 5.36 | 5.52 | 7.57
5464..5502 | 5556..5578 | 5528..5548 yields 6.01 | 7.36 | 4.98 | 6.98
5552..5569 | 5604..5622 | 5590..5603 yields 0.40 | 6.55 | 6.7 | 7.08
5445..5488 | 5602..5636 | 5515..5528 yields 2.39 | 6.89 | 5.68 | 7.08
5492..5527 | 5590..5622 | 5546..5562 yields 1.69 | 5.8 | 5.65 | 6.92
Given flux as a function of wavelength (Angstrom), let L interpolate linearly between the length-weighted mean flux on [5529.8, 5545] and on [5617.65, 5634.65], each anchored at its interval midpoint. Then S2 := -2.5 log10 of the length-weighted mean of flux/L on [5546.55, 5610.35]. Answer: -0.139 mag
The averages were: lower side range 4.94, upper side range 7.06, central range 6.72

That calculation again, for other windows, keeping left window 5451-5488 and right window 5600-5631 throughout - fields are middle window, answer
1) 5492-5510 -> 0.151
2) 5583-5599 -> -0.054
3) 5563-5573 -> 0.014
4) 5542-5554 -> 0.405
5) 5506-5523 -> 0.298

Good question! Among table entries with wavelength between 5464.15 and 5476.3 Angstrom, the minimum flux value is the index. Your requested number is 6.31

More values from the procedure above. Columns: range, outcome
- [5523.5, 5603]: 4.54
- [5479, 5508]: 5.37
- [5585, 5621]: 5.3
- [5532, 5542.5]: 4.64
